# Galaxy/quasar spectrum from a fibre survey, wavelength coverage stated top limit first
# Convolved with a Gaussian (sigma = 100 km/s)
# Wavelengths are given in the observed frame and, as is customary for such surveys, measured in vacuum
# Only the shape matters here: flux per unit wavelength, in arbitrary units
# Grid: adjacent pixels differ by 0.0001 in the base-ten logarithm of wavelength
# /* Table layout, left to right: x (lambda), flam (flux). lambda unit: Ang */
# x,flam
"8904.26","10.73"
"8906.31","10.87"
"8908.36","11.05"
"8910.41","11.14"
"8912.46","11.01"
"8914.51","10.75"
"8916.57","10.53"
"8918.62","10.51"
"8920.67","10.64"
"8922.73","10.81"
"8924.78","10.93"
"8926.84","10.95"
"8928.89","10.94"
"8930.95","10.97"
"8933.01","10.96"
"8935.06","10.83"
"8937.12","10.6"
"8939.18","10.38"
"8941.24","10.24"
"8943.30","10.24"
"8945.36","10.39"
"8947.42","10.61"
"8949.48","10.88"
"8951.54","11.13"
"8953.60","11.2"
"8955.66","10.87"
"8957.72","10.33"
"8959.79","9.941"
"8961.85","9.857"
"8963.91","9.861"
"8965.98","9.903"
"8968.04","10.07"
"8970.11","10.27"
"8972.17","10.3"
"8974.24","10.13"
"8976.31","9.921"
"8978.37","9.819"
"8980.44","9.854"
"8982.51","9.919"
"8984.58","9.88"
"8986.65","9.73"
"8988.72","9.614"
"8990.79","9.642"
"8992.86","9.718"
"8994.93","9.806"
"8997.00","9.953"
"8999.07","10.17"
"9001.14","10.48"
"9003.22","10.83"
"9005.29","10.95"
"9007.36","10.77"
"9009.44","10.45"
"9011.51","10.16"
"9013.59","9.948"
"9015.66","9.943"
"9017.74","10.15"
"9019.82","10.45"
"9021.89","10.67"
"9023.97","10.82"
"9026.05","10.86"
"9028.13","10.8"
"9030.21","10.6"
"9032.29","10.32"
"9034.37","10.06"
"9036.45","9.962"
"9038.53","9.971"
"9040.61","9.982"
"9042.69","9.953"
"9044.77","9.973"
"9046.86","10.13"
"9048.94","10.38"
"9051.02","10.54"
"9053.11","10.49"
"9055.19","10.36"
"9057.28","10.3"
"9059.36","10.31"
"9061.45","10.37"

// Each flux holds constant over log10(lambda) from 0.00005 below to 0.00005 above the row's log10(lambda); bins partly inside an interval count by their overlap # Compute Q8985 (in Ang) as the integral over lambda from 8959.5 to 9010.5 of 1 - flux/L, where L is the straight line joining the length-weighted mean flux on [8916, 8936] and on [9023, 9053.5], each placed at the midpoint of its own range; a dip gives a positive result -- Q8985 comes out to 2.3 Ang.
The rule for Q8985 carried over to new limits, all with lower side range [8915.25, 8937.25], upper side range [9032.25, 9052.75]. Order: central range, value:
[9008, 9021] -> 0.11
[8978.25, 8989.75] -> 0.73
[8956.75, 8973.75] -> 0.81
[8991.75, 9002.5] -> 0.35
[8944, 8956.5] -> -0.20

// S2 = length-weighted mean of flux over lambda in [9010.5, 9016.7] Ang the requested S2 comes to 10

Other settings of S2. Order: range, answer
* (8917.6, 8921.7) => 10.6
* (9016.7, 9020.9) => 10.3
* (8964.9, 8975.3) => 10.1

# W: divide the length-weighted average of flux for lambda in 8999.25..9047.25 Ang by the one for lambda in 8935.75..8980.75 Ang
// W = 1.00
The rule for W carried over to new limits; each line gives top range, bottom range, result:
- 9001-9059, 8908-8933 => 0.96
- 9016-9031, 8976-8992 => 1.08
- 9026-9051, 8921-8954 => 0.95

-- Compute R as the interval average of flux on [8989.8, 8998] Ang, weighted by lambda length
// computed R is 9.78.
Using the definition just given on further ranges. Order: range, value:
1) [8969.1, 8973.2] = 10.3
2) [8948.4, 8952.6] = 11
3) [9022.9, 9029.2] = 10.8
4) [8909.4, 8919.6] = 10.8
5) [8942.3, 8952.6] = 10.7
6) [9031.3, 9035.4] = 10.2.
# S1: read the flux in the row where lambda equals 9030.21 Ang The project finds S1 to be 10.6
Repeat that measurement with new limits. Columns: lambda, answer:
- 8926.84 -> 10.95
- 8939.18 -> 10.38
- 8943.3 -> 10.24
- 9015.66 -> 9.943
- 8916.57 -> 10.53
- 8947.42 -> 10.61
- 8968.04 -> 10.07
